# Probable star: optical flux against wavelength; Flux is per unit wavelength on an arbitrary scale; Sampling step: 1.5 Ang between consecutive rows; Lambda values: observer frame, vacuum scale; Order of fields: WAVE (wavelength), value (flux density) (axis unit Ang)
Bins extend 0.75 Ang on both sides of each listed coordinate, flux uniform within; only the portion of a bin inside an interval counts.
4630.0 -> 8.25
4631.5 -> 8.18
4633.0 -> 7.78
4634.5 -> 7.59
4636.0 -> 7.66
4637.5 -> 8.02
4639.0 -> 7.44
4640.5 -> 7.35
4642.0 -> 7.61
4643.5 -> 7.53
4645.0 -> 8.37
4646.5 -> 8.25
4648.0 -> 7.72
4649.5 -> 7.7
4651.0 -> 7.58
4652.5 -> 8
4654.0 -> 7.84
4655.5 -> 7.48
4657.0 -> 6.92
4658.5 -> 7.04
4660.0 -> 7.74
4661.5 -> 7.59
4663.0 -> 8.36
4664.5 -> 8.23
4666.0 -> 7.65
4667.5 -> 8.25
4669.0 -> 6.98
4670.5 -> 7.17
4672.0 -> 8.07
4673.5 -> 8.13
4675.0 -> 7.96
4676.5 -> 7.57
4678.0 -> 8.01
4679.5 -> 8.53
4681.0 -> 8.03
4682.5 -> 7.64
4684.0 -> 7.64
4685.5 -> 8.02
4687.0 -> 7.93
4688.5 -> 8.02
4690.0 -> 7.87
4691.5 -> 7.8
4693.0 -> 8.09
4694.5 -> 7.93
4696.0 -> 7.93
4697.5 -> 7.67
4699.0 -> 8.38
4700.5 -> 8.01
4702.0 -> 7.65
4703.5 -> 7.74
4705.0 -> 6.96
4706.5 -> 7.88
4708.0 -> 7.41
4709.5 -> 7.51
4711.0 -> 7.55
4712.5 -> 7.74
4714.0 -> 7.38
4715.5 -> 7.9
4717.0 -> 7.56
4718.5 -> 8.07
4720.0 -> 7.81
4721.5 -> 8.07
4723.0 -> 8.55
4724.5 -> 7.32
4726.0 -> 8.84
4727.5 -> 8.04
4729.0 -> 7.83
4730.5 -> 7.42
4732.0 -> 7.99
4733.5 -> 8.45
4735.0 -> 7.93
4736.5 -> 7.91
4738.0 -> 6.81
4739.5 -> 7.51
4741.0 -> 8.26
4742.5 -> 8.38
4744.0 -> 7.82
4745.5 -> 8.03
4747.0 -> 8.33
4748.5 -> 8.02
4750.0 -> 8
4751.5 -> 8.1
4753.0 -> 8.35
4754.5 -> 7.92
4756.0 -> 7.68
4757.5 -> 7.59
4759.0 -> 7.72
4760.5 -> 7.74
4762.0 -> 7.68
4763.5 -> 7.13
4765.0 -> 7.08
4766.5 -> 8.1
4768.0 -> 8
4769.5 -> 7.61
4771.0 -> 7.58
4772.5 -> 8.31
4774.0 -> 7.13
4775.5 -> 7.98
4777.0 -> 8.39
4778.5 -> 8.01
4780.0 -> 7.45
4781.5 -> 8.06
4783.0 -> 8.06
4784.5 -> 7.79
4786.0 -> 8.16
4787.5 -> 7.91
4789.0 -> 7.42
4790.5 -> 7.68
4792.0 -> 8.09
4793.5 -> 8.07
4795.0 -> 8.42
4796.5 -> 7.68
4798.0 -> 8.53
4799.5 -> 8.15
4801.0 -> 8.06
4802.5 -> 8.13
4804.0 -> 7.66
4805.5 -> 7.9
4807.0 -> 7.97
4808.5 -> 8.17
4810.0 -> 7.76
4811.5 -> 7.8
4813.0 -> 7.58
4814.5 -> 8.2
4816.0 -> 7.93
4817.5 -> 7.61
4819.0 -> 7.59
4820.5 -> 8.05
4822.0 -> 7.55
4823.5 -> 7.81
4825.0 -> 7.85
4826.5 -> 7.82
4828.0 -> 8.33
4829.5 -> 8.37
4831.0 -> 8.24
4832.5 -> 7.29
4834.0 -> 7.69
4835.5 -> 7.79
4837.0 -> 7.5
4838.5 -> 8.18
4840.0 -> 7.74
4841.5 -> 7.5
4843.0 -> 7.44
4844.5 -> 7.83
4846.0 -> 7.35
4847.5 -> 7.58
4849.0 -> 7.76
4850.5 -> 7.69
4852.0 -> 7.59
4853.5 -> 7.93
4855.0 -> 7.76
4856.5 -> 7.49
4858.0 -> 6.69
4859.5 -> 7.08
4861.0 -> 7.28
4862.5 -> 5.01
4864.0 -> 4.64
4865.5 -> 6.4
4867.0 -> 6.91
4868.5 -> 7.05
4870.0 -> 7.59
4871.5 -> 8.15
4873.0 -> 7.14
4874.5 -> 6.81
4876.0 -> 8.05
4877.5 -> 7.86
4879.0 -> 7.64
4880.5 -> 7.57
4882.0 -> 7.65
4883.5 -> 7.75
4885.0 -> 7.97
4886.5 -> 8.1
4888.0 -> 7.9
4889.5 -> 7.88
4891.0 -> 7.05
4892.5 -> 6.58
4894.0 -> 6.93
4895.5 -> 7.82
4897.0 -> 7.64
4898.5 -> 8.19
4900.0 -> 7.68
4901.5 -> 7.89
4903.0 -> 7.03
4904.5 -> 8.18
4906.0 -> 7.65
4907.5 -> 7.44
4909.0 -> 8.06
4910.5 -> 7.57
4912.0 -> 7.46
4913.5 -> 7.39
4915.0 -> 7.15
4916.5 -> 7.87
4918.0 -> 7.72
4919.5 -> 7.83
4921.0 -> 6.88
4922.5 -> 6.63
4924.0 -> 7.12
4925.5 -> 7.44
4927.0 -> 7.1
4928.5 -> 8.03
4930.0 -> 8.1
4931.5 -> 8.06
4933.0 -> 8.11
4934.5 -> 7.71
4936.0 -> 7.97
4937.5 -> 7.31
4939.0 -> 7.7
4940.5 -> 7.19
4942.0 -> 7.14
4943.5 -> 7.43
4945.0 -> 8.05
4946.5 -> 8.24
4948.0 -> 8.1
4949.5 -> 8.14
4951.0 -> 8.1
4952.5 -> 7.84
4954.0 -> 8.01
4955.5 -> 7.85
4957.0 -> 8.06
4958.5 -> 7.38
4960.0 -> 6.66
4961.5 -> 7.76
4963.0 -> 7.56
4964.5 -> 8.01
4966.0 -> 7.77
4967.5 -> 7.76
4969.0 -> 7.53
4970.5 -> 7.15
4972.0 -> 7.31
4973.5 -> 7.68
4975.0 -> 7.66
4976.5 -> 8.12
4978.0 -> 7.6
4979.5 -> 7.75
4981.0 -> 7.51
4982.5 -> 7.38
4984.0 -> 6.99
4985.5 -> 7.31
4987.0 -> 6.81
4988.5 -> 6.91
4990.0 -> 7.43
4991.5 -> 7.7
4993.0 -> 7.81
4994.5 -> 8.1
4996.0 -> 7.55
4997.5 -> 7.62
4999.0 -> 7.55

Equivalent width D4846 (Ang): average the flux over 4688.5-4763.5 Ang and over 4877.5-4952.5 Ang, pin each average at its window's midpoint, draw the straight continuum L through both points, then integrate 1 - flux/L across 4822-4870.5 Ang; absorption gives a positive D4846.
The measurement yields 1.92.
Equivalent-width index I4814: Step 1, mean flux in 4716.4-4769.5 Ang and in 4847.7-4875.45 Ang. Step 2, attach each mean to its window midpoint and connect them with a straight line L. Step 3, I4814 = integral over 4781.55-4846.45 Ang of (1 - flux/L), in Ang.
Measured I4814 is -4.2 Ang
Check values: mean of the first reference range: 7.88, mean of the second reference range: 7.07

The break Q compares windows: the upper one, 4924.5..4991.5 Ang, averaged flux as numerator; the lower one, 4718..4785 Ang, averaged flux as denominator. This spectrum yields 1.0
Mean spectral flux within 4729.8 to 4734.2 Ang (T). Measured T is 7.95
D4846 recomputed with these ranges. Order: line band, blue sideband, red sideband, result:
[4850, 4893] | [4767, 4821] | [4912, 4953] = 2.6 Ang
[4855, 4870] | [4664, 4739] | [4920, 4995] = 2.1 Ang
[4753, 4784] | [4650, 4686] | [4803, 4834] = 0.2 Ang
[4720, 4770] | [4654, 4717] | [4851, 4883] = -2.1 Ang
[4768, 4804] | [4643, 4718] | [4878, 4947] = -1.1 Ang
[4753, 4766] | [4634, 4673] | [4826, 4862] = 0.1 Ang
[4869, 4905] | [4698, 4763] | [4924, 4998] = 0.4 Ang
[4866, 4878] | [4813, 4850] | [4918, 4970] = 0.5 Ang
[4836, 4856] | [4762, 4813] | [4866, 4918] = 0.1 Ang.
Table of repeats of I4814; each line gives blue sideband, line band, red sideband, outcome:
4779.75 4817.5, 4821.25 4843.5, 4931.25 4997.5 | 0.20 Ang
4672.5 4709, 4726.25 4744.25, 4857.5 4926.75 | -0.32 Ang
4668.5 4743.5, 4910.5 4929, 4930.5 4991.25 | 0.67 Ang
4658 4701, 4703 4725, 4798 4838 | 0.50 Ang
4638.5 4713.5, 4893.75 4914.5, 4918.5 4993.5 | -0.06 Ang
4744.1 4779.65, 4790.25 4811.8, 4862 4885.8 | -1.17 Ang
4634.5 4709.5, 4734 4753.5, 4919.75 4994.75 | -0.57 Ang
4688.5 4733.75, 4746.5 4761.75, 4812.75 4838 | -0.17 Ang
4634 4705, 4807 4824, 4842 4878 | -1.12 Ang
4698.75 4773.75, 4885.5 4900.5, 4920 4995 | 0.16 Ang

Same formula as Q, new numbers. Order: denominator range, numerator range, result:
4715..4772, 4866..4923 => 0.96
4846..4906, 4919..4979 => 1.04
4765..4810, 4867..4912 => 0.96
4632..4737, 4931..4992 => 0.98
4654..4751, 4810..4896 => 0.96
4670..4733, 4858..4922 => 0.94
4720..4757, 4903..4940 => 0.95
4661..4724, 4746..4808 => 1.01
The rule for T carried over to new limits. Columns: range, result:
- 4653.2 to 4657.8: 7.42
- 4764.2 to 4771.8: 7.67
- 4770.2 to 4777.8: 7.88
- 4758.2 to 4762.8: 7.71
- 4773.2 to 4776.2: 7.56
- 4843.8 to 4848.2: 7.58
